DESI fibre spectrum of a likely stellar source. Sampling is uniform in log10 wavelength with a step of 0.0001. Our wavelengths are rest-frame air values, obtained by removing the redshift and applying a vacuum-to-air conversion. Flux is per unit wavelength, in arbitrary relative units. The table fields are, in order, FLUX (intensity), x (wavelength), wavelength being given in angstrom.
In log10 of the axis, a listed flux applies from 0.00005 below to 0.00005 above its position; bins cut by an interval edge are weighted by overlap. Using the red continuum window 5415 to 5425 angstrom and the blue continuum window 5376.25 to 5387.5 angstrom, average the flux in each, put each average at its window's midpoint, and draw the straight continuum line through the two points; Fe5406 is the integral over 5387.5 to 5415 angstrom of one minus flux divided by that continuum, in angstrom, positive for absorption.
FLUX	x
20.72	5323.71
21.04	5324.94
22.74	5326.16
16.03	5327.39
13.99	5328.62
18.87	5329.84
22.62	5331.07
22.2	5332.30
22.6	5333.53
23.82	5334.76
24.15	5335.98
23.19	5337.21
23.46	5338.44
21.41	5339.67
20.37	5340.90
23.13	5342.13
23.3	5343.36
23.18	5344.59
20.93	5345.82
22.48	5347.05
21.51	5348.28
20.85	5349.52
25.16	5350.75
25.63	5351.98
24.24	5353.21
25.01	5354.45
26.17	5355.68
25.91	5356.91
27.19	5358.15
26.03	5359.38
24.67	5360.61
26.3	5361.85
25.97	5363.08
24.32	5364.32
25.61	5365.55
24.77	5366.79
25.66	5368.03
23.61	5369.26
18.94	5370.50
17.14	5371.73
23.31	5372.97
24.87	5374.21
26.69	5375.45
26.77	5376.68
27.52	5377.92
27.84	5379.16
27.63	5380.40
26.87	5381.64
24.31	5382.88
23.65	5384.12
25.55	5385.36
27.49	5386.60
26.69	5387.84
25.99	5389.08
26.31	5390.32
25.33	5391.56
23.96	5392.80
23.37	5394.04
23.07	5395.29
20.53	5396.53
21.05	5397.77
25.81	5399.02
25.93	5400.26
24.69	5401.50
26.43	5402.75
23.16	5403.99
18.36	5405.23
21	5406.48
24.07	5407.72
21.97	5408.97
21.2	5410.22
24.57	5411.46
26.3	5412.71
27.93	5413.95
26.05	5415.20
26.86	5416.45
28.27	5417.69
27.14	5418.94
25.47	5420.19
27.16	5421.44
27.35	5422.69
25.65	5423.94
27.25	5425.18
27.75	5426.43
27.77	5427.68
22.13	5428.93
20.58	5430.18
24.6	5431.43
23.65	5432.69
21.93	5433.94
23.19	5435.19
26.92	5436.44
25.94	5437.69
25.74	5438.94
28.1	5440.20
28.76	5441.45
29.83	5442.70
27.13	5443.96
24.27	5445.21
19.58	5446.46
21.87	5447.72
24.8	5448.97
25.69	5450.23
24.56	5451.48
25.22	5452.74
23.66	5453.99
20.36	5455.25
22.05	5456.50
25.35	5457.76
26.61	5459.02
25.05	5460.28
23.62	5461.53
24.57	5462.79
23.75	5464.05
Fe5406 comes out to 2.70 angstrom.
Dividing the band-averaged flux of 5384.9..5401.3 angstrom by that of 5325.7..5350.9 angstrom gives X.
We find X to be 1.1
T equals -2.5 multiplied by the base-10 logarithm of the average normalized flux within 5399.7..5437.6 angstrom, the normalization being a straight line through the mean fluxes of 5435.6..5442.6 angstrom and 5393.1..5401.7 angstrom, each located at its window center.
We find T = 0.02 mag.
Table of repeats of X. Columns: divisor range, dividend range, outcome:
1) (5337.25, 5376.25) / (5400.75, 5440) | 1.05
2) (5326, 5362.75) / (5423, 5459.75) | 1.08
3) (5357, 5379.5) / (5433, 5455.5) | 1.00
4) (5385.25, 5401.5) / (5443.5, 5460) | 0.97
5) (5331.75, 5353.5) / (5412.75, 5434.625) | 1.13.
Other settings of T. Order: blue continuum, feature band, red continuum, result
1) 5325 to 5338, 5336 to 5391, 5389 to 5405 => -0.090 mag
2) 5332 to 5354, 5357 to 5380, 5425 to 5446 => -0.057 mag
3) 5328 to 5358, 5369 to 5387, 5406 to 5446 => -0.039 mag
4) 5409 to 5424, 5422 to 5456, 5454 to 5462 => -0.006 mag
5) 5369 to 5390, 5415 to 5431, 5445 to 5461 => -0.078 mag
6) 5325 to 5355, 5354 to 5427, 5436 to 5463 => -0.072 mag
